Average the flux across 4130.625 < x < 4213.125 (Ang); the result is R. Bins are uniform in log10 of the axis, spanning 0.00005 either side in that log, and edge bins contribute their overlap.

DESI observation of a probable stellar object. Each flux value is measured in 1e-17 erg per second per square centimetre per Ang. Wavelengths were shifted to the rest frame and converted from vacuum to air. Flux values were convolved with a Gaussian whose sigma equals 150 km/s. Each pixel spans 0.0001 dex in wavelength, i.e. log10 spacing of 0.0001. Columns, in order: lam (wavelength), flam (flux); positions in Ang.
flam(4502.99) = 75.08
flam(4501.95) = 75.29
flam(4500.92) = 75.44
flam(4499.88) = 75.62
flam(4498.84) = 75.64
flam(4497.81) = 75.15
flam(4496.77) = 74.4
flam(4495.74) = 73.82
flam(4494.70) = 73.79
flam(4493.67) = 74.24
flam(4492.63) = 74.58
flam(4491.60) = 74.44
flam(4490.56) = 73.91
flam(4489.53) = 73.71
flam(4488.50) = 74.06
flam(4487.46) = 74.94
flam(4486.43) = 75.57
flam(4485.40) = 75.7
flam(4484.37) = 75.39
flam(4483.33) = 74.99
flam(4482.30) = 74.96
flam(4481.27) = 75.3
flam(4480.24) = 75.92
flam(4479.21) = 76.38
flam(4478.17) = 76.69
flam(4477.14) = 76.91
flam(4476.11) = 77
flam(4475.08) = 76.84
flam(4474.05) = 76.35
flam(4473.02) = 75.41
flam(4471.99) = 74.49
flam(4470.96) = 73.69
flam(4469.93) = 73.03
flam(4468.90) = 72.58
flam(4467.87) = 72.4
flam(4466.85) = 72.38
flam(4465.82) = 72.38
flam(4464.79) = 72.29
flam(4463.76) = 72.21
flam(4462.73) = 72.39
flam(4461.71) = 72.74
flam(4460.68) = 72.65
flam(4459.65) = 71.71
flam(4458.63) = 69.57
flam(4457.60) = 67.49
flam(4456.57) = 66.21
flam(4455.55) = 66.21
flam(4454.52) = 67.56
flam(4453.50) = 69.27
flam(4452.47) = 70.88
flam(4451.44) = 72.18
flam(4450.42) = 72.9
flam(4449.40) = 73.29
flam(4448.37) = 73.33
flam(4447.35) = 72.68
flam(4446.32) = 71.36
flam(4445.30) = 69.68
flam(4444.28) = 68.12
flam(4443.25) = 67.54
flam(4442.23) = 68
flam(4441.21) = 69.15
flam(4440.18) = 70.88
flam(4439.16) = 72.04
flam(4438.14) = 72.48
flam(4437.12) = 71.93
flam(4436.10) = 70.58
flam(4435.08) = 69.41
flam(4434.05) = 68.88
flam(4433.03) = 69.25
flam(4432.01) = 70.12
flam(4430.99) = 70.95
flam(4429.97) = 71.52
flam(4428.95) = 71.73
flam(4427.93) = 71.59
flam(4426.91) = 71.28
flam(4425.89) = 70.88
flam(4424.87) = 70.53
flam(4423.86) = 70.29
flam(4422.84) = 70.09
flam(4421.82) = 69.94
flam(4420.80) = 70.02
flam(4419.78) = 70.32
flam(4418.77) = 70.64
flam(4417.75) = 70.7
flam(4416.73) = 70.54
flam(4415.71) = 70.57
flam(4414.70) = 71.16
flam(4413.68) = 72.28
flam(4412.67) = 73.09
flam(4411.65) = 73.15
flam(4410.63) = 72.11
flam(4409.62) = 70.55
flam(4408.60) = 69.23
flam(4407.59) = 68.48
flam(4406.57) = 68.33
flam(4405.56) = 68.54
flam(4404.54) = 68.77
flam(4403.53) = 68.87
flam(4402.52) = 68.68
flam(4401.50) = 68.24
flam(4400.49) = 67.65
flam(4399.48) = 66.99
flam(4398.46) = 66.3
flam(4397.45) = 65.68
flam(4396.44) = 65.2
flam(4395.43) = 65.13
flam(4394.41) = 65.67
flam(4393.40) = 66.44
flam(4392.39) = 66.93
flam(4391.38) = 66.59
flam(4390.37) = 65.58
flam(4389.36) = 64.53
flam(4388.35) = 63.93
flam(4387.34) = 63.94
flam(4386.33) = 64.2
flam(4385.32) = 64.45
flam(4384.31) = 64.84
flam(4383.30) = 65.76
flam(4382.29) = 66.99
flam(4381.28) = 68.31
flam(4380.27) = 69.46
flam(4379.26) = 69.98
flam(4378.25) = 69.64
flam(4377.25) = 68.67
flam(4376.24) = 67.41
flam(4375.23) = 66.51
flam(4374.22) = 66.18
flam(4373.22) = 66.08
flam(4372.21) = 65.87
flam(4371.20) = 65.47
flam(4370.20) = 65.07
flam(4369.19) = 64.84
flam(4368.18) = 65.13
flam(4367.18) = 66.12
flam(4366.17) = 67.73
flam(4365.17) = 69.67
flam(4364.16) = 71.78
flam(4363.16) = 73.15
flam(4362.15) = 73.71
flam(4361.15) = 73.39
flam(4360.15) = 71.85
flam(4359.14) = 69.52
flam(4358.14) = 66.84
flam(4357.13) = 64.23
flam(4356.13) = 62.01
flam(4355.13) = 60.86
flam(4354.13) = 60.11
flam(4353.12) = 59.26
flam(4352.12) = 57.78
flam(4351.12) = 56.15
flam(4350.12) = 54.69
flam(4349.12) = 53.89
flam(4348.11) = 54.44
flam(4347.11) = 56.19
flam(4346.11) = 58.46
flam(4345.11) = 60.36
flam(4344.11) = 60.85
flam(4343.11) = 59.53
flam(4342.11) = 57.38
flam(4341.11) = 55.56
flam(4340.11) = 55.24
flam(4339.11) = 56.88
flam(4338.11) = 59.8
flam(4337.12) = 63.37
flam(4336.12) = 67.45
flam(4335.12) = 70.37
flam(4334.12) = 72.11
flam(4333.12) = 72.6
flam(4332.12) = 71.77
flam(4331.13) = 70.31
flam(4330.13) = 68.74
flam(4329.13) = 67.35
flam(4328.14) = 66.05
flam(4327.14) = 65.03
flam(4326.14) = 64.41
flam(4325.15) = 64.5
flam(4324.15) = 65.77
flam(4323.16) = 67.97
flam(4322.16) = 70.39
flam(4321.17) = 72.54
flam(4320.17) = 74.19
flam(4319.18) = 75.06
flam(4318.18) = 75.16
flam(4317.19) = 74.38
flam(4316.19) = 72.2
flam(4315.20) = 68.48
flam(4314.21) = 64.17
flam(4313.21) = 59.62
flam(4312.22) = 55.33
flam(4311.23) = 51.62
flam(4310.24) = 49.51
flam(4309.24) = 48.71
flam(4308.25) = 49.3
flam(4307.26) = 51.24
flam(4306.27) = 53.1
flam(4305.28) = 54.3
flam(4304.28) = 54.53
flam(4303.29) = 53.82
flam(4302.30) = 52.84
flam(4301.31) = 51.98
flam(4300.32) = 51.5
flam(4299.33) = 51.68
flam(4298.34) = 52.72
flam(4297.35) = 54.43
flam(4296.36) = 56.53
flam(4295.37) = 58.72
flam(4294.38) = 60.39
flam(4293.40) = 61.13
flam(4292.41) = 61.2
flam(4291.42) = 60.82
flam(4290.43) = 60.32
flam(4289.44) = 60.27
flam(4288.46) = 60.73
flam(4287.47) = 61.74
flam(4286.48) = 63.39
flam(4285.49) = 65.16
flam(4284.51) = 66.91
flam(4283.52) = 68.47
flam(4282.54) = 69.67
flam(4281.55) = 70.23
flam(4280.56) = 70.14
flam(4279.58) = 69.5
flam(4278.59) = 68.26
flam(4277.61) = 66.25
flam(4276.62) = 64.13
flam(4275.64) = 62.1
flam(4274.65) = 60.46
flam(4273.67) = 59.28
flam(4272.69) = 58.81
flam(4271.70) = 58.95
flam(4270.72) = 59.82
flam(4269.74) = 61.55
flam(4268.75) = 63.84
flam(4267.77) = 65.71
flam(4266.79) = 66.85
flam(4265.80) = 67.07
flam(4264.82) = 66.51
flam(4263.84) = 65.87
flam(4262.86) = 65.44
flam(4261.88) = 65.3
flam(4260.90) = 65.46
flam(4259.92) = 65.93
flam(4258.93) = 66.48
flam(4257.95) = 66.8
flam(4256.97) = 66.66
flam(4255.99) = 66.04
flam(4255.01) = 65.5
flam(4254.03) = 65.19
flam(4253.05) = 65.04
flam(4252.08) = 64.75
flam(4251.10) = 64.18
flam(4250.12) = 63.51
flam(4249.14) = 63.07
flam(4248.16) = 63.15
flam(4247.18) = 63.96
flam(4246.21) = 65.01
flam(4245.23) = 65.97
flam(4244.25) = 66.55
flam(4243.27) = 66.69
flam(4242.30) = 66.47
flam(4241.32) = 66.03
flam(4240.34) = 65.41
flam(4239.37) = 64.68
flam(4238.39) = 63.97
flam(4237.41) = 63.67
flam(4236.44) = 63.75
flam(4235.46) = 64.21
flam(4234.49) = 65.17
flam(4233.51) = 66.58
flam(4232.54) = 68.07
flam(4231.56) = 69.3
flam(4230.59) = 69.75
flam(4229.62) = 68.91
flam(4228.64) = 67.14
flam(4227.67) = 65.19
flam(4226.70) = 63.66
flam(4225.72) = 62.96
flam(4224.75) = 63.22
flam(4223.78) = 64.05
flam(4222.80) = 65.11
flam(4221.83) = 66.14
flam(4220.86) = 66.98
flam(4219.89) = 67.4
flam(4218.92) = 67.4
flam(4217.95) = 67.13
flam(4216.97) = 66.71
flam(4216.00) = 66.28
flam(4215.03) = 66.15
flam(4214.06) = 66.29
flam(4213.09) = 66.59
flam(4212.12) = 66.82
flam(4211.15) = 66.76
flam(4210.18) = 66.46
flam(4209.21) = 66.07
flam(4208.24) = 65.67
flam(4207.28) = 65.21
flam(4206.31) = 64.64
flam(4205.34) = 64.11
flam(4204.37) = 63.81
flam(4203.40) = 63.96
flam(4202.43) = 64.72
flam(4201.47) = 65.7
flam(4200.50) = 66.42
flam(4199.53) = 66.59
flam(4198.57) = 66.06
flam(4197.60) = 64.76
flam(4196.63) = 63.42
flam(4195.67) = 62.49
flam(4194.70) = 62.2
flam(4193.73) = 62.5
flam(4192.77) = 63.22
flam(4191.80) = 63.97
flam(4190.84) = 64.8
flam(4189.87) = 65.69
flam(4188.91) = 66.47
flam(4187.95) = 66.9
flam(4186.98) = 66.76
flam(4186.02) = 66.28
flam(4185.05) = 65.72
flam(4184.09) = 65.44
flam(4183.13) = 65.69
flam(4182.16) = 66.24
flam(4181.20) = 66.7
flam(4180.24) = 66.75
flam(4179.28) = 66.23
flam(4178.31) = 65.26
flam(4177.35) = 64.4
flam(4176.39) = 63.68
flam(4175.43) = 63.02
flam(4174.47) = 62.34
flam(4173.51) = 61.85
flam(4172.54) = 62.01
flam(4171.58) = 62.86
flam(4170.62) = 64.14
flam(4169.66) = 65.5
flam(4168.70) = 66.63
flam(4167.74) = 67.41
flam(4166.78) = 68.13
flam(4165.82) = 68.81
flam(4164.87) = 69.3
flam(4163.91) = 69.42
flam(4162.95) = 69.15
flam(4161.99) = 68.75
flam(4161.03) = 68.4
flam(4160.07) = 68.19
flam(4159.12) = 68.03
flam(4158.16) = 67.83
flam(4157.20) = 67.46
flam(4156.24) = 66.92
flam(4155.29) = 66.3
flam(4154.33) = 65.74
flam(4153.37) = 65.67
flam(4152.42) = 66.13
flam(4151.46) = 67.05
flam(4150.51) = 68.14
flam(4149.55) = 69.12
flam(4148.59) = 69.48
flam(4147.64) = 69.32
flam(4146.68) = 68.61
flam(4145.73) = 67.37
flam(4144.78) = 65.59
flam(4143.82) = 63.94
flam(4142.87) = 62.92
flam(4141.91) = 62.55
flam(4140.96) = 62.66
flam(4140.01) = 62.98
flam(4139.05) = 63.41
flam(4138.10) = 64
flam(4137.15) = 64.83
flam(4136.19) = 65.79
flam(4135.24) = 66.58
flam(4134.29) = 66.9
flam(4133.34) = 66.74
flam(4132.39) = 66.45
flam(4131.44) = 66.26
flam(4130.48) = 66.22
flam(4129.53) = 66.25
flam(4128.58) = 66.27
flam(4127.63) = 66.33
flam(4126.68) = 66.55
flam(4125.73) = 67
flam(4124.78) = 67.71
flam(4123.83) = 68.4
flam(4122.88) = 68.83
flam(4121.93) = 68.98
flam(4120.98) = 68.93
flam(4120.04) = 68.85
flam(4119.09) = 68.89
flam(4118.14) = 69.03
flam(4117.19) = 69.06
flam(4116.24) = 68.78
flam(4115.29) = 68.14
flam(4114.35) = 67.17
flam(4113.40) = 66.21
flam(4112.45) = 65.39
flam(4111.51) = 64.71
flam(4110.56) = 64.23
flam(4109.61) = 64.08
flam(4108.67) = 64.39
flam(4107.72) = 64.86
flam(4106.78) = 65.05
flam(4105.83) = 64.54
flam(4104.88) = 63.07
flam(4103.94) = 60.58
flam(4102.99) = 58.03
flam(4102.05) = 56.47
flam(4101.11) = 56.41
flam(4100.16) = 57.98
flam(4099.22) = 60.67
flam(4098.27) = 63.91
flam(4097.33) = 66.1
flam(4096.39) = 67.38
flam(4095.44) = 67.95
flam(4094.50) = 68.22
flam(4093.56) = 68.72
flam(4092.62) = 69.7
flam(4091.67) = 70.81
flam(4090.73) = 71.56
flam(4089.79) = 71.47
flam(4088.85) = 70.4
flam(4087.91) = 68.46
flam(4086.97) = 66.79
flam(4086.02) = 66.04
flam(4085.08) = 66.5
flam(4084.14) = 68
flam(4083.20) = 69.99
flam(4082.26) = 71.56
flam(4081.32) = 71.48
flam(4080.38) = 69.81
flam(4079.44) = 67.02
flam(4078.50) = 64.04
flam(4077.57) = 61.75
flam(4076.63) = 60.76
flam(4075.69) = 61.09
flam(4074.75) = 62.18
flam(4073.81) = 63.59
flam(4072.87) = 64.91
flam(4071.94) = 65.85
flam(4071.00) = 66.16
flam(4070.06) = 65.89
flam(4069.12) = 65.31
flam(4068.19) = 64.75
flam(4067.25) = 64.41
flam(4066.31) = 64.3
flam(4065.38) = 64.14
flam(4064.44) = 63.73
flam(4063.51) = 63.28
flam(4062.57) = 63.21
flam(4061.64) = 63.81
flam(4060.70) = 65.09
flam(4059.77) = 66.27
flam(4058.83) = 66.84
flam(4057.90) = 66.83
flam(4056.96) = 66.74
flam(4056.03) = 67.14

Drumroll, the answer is 65.8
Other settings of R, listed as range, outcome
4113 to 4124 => 68.5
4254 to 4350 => 62.5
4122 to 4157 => 66.3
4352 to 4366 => 67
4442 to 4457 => 70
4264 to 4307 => 61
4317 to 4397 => 65.5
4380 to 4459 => 69.1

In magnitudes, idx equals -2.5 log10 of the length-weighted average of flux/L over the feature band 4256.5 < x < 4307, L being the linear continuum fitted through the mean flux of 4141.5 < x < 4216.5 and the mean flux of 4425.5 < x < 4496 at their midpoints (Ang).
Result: 0.11 mag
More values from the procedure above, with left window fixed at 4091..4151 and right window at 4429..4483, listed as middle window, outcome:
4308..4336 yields 0.05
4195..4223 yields 0.03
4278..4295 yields 0.07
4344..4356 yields 0.21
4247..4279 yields 0.07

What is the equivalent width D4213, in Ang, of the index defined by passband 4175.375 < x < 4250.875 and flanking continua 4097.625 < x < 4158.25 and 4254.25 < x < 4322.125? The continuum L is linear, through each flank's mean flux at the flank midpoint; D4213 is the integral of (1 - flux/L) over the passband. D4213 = -2.0 Ang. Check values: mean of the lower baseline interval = 65.6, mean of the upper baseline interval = 62.2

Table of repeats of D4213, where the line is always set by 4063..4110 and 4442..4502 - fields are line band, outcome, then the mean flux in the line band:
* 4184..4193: 0.2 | 65.6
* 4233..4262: 1.4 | 65.2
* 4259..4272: 0.8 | 64.6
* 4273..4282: 0.5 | 65.5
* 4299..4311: 3.1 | 51.9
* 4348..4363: 1.6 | 63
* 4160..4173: 0.0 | 67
